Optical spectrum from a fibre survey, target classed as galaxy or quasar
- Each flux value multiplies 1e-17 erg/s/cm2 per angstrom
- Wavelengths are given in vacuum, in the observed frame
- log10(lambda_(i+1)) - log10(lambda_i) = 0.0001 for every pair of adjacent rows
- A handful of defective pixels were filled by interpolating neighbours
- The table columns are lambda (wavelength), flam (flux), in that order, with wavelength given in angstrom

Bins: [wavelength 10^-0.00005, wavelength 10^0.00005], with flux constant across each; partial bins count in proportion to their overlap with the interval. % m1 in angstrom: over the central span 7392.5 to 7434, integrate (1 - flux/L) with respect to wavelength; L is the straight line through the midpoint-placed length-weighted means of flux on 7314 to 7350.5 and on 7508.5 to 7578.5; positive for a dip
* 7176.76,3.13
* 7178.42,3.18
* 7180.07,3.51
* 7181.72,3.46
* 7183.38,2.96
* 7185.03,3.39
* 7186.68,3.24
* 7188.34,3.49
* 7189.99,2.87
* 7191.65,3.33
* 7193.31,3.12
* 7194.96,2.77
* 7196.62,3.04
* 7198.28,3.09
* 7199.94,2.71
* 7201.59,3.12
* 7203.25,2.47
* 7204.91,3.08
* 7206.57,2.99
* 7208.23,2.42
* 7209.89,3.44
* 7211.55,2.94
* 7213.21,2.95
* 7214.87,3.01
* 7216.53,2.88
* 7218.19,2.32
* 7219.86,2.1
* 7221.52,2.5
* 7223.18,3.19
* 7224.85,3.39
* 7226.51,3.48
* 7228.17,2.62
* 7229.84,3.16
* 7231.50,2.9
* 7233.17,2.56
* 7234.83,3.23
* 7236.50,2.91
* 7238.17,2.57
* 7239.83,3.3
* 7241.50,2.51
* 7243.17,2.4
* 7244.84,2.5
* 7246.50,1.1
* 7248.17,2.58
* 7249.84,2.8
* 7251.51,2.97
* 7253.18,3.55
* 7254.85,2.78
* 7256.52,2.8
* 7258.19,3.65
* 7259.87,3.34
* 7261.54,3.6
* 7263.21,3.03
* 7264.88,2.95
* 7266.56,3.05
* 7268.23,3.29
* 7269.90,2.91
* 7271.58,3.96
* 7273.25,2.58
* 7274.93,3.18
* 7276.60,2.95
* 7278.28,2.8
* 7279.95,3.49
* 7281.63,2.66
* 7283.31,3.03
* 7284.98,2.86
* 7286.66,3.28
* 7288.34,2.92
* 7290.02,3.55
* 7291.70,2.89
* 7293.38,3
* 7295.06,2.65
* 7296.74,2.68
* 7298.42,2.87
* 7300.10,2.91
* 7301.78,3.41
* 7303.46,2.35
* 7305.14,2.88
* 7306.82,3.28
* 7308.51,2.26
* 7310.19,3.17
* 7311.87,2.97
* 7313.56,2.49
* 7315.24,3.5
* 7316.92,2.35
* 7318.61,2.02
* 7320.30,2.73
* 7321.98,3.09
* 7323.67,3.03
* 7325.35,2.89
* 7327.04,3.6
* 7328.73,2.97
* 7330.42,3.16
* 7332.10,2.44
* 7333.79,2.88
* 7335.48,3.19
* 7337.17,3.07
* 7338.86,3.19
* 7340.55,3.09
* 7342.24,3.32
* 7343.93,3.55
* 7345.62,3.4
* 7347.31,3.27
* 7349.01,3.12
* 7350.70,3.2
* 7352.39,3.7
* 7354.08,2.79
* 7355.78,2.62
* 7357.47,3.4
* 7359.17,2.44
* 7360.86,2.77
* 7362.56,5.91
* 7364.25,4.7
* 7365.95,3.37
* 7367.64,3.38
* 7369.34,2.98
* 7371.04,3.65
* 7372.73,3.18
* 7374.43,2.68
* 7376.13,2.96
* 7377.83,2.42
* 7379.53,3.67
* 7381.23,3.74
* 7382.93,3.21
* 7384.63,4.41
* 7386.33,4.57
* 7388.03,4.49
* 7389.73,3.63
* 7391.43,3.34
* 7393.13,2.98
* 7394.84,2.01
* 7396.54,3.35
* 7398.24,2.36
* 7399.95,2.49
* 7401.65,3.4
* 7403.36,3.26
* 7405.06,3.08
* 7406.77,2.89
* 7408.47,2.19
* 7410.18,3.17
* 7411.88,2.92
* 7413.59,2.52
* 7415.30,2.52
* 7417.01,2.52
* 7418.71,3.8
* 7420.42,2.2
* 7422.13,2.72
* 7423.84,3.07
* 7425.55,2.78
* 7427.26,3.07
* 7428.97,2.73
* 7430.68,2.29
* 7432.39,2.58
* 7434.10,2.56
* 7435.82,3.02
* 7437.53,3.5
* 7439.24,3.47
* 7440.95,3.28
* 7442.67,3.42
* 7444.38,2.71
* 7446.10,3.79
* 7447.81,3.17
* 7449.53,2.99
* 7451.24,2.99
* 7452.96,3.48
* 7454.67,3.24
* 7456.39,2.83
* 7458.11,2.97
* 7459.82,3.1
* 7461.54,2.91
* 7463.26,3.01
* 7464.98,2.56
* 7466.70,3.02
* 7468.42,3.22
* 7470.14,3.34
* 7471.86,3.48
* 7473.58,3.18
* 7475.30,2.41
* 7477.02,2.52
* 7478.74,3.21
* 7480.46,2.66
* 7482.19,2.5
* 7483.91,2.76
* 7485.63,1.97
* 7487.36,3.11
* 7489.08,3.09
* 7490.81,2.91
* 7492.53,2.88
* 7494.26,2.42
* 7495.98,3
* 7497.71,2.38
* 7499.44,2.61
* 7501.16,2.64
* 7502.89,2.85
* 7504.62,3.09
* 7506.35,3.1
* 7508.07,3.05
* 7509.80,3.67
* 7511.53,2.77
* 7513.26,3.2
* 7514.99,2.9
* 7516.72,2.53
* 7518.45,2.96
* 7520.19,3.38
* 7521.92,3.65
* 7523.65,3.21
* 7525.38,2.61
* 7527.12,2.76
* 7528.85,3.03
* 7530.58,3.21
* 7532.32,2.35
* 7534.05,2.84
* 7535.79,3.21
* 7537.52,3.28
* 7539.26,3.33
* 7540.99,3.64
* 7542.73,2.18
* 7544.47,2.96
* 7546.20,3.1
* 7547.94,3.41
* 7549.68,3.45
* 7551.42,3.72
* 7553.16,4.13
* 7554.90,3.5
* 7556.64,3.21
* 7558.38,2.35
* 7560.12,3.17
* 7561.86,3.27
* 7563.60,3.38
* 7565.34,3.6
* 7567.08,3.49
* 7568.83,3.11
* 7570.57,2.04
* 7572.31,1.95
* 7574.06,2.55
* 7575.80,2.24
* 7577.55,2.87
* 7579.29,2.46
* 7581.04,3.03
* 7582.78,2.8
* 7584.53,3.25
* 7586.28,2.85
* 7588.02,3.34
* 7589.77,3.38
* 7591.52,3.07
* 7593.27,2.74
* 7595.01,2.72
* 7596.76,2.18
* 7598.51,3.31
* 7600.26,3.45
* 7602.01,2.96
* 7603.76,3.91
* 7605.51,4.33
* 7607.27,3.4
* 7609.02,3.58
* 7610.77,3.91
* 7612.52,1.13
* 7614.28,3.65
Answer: 3.6 angstrom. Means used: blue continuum 3.04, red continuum 3.05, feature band 2.78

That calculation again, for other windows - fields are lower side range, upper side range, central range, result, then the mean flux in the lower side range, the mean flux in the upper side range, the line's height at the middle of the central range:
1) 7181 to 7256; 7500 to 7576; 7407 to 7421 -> 1.1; 2.89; 3.05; 2.99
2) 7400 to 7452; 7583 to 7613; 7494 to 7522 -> 1.0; 2.95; 3.17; 3.05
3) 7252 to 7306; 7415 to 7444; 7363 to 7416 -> -4.9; 3.06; 2.92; 2.96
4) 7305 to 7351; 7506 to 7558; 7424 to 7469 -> 0.8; 3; 3.14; 3.08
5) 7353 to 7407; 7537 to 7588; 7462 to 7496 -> 3.4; 3.32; 3.05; 3.17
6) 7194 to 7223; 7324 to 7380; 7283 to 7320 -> 2.6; 2.82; 3.24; 3.09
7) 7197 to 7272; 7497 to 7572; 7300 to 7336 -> 0.8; 2.91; 3.07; 2.95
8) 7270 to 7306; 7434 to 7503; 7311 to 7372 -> -3.9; 2.99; 2.96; 2.98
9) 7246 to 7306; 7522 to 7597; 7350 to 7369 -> -3.0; 2.99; 3.01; 3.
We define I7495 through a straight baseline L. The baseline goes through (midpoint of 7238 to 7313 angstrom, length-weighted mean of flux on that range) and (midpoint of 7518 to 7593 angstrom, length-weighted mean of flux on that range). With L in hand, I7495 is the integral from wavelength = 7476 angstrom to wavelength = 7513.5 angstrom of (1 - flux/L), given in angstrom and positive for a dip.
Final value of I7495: 2.5 angstrom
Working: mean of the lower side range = 2.94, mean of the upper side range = 3.05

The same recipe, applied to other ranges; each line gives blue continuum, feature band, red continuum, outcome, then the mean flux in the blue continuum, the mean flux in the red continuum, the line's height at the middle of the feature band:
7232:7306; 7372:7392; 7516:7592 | -3.7 angstrom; 2.94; 3.04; 2.98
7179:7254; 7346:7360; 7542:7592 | -0.6 angstrom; 2.91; 3.03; 2.96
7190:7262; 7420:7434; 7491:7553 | 1.4 angstrom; 2.88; 3.02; 2.98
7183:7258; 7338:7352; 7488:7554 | -1.6 angstrom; 2.88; 3.04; 2.95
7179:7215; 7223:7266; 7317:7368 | 2.7 angstrom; 3.07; 3.2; 3.11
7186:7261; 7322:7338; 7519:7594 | -0.5 angstrom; 2.89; 3.05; 2.94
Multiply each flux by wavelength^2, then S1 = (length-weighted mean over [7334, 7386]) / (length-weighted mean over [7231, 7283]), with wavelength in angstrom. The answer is 1.18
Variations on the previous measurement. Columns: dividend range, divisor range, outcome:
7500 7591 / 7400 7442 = 1.09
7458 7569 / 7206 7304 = 1.11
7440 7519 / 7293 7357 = 1.03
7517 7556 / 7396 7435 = 1.17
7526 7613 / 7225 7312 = 1.13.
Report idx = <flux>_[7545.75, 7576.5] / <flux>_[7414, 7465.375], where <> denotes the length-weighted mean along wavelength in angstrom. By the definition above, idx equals 1.04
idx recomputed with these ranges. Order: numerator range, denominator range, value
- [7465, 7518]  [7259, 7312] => 0.95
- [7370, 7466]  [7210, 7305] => 1.05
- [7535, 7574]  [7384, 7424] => 1.02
